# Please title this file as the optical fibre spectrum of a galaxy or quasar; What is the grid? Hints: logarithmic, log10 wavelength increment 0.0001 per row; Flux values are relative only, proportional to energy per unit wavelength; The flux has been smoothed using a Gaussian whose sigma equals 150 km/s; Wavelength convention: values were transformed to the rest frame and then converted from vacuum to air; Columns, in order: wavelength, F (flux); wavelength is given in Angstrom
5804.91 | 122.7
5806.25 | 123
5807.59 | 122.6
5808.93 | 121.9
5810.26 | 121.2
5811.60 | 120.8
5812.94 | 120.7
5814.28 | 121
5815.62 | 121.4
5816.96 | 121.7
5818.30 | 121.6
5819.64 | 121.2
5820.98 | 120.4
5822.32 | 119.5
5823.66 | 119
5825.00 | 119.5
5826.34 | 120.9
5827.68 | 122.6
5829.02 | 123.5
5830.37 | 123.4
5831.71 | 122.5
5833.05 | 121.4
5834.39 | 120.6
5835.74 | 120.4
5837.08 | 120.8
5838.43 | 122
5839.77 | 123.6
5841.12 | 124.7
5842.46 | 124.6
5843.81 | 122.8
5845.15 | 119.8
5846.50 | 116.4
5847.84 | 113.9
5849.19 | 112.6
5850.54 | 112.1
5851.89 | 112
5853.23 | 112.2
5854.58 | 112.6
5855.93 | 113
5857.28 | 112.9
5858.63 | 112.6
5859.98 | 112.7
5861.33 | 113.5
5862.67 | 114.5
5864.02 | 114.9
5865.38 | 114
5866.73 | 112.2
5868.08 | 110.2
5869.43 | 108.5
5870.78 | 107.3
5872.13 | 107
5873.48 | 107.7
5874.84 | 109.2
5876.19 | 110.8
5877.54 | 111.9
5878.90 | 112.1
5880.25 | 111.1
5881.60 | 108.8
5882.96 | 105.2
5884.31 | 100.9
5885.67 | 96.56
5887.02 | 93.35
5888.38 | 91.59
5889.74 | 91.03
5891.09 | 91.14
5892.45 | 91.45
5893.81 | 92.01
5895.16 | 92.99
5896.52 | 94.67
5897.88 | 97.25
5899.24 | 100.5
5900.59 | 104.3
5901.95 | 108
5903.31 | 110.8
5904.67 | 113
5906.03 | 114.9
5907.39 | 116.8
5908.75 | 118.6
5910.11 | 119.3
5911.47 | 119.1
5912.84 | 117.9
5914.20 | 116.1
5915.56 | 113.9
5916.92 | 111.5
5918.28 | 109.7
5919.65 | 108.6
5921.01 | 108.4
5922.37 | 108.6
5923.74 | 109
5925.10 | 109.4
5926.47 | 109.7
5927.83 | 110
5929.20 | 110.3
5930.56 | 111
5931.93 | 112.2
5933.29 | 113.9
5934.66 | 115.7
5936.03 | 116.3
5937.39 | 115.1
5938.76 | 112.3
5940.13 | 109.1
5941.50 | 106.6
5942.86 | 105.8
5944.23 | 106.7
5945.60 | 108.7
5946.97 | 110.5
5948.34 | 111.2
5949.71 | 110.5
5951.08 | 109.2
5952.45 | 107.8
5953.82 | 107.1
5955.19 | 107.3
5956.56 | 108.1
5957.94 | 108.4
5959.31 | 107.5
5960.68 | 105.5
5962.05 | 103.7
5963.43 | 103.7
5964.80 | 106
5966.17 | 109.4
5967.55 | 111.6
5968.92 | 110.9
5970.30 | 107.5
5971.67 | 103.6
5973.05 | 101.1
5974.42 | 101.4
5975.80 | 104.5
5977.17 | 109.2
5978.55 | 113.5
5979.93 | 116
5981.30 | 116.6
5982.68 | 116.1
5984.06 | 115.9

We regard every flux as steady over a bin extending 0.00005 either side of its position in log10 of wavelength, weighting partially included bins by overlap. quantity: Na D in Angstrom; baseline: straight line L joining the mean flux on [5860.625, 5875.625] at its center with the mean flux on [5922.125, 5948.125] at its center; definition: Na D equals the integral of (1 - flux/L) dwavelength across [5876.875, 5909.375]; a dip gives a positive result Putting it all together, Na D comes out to 2.3 Angstrom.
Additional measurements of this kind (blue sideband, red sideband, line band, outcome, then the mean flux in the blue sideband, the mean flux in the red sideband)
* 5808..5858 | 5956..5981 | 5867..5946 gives 3.6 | 119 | 107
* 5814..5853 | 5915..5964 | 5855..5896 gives 3.6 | 120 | 110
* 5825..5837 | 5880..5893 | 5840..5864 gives -0.6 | 122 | 97.7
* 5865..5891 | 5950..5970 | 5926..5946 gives -0.7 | 105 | 108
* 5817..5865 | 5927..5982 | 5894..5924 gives 0.9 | 118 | 109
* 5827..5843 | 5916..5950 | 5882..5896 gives 2.5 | 122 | 110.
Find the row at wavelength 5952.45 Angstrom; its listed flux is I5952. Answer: 107.8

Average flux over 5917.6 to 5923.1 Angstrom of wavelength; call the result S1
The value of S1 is 109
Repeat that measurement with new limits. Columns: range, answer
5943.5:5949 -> 109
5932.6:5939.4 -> 115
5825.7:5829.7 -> 122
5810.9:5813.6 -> 121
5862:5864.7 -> 115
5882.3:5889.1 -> 97.4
